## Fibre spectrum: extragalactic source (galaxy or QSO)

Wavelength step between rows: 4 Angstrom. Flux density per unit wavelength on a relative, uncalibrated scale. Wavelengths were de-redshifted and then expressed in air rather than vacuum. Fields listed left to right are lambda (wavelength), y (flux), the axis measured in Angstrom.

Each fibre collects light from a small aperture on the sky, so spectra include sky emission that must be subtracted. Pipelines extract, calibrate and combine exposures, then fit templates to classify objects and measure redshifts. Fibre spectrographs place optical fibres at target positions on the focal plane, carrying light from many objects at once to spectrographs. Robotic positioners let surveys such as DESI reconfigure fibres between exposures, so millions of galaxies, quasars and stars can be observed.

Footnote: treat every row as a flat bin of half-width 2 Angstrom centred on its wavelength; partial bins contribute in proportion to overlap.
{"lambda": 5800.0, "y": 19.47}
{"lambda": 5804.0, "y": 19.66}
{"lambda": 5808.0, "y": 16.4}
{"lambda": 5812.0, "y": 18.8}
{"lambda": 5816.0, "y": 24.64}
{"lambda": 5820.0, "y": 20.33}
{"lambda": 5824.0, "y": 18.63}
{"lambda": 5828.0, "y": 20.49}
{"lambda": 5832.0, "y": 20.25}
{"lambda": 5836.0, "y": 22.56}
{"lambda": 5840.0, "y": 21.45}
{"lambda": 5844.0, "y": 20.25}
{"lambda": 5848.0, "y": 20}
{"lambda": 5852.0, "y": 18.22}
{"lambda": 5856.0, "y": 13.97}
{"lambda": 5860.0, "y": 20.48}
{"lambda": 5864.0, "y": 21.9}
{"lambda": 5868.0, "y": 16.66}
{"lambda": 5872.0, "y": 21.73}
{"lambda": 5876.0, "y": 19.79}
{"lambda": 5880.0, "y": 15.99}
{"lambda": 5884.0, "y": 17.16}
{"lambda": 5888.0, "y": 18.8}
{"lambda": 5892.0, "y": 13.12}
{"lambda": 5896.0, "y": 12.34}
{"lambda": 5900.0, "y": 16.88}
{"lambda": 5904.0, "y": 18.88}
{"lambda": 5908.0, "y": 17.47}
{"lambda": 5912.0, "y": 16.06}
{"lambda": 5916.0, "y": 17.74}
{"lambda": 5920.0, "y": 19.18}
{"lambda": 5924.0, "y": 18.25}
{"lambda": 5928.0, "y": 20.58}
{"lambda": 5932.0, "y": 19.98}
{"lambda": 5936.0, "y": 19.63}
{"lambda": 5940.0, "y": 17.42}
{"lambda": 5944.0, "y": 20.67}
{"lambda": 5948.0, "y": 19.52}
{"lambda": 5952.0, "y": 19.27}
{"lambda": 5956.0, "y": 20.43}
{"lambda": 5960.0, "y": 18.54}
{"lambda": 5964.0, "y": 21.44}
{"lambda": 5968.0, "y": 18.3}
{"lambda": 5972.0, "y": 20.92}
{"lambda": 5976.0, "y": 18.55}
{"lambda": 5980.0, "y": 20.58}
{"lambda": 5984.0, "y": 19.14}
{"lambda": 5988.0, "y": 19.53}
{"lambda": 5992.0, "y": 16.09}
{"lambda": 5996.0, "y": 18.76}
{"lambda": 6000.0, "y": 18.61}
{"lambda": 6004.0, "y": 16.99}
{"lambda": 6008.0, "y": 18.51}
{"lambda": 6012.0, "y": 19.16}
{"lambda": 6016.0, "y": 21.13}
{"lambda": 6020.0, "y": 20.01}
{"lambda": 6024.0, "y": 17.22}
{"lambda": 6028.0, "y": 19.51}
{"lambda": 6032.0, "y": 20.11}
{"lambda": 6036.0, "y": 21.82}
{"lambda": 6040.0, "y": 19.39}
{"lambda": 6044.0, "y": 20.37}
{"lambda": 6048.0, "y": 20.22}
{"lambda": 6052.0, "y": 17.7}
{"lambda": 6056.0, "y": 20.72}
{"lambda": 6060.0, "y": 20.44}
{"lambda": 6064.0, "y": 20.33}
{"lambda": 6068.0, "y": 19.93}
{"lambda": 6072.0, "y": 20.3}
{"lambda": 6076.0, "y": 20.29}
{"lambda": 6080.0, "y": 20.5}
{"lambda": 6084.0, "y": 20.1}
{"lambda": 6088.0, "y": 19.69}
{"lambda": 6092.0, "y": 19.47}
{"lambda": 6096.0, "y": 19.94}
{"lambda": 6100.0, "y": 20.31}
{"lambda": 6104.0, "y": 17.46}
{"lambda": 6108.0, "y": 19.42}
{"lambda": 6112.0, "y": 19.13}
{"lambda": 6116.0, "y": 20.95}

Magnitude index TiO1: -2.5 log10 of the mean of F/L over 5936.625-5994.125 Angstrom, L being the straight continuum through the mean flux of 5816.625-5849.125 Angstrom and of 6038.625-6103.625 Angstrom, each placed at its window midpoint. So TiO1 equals 0.05 mag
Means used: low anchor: 20.7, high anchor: 19.9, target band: 19.3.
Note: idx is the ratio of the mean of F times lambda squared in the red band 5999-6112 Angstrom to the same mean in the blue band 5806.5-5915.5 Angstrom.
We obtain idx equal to 1.13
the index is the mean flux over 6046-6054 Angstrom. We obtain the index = 19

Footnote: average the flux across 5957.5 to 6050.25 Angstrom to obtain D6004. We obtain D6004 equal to 19.3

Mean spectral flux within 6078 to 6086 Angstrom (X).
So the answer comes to 20.3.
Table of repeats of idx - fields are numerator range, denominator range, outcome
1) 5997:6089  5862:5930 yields 1.16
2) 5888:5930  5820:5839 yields 0.86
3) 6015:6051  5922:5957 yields 1.05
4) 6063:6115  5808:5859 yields 1.09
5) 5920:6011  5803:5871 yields 1.02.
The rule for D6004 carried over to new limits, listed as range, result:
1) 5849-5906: 17.6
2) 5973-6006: 18.6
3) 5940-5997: 19.4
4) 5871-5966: 18.3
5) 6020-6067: 19.8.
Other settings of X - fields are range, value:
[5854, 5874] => 18.9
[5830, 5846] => 21.1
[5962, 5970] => 19.9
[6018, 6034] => 19.2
